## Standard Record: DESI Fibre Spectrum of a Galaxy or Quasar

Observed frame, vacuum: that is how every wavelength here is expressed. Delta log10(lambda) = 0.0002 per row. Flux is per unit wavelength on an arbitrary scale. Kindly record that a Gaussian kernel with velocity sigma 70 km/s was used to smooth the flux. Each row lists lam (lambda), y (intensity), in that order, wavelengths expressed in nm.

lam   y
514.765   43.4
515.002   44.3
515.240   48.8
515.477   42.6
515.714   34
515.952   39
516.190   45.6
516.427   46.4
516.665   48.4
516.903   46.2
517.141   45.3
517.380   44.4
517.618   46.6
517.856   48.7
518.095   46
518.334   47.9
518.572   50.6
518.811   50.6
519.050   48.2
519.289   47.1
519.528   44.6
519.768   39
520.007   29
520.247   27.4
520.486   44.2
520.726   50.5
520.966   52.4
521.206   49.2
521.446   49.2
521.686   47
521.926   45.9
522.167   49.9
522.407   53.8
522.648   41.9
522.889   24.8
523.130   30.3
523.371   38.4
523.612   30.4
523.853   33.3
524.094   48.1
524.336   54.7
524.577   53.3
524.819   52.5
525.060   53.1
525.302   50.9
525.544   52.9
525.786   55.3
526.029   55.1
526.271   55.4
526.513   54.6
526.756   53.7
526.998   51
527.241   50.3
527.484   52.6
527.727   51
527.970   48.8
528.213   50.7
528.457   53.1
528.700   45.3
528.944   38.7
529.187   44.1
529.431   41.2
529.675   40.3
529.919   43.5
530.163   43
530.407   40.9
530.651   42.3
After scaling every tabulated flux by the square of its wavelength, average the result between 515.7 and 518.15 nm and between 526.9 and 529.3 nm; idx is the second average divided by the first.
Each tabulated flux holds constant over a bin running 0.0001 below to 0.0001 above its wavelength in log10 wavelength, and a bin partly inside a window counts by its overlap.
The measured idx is 1.13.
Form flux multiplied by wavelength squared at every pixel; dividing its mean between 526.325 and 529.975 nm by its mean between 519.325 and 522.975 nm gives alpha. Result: 1.14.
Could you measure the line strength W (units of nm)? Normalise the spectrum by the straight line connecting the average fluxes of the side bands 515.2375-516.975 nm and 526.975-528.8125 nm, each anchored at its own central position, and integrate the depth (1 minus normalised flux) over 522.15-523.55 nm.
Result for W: 0.26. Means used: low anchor 43.5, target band 38.7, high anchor 50.3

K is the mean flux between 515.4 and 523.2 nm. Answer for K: 44.2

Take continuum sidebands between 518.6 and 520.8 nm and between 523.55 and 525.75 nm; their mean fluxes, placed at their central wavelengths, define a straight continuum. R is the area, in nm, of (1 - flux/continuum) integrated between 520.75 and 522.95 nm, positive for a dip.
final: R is -0.09 nm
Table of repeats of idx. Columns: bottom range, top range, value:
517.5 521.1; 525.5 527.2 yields 1.23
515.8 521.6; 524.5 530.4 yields 1.13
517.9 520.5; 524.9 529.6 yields 1.20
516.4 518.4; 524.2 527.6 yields 1.18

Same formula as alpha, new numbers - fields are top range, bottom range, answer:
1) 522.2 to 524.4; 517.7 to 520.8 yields 0.91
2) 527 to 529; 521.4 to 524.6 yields 1.18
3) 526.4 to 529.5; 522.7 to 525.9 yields 1.12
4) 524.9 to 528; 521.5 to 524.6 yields 1.27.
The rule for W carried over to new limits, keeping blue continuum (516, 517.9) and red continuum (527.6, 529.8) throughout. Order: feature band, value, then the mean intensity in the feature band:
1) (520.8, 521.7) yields -0.07 nm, 49.8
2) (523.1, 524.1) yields 0.23 nm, 35.3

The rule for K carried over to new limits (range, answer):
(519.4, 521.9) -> 43.4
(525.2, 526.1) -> 53.5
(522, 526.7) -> 46.9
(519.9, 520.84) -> 37.8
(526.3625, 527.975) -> 52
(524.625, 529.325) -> 51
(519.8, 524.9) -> 43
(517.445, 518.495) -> 47.3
